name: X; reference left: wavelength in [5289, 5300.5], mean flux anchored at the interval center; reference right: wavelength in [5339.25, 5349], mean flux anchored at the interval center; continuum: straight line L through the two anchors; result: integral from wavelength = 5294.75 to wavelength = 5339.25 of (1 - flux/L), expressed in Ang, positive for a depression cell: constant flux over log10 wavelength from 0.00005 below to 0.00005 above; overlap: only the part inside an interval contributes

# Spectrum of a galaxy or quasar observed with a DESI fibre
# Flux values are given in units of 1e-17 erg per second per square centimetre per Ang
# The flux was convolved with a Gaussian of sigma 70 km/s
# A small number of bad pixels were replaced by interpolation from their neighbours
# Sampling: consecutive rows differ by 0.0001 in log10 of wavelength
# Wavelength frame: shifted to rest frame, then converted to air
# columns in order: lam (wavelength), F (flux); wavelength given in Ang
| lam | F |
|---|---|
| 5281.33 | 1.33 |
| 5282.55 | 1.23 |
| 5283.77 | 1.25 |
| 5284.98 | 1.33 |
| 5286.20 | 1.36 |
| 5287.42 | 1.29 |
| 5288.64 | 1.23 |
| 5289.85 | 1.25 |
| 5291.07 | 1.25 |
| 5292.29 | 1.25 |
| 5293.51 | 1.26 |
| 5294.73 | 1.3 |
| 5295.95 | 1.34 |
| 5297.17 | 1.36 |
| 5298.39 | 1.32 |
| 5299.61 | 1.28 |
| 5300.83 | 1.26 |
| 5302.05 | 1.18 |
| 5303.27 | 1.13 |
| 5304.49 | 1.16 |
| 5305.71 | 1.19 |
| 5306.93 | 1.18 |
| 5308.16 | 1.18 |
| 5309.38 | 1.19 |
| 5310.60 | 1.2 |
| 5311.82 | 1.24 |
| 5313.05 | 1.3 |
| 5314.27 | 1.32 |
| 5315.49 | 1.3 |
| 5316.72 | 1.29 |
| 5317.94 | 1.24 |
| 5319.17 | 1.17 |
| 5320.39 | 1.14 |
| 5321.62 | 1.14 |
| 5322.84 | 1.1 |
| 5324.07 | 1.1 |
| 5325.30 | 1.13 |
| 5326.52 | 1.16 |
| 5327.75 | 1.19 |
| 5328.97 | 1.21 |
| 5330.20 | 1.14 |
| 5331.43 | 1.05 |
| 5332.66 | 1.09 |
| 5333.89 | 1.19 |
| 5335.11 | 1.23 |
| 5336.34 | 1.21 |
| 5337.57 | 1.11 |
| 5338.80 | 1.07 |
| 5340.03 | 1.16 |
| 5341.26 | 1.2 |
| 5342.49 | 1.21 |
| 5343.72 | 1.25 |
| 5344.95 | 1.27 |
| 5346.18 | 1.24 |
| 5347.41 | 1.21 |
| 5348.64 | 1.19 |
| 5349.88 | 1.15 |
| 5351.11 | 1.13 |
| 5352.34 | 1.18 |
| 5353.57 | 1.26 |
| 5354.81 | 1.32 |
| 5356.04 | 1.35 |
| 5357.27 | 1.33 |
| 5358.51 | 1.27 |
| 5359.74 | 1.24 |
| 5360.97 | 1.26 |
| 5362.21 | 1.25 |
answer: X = 2.0 Ang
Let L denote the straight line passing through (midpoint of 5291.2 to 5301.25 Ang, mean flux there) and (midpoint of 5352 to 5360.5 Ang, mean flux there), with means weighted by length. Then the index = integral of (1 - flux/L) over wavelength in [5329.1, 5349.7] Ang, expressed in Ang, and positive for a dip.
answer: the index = 1.7 Ang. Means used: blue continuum 1.29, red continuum 1.28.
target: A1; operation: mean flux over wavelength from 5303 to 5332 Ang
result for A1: 1.19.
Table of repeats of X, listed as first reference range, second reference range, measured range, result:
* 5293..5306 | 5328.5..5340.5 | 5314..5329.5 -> 0.0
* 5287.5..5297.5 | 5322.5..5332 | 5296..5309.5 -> 0.1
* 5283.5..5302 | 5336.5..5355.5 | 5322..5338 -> 1.0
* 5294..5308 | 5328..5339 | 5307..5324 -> -0.1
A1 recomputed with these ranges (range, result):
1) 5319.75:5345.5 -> 1.16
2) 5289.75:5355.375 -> 1.21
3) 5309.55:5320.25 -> 1.25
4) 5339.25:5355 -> 1.21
